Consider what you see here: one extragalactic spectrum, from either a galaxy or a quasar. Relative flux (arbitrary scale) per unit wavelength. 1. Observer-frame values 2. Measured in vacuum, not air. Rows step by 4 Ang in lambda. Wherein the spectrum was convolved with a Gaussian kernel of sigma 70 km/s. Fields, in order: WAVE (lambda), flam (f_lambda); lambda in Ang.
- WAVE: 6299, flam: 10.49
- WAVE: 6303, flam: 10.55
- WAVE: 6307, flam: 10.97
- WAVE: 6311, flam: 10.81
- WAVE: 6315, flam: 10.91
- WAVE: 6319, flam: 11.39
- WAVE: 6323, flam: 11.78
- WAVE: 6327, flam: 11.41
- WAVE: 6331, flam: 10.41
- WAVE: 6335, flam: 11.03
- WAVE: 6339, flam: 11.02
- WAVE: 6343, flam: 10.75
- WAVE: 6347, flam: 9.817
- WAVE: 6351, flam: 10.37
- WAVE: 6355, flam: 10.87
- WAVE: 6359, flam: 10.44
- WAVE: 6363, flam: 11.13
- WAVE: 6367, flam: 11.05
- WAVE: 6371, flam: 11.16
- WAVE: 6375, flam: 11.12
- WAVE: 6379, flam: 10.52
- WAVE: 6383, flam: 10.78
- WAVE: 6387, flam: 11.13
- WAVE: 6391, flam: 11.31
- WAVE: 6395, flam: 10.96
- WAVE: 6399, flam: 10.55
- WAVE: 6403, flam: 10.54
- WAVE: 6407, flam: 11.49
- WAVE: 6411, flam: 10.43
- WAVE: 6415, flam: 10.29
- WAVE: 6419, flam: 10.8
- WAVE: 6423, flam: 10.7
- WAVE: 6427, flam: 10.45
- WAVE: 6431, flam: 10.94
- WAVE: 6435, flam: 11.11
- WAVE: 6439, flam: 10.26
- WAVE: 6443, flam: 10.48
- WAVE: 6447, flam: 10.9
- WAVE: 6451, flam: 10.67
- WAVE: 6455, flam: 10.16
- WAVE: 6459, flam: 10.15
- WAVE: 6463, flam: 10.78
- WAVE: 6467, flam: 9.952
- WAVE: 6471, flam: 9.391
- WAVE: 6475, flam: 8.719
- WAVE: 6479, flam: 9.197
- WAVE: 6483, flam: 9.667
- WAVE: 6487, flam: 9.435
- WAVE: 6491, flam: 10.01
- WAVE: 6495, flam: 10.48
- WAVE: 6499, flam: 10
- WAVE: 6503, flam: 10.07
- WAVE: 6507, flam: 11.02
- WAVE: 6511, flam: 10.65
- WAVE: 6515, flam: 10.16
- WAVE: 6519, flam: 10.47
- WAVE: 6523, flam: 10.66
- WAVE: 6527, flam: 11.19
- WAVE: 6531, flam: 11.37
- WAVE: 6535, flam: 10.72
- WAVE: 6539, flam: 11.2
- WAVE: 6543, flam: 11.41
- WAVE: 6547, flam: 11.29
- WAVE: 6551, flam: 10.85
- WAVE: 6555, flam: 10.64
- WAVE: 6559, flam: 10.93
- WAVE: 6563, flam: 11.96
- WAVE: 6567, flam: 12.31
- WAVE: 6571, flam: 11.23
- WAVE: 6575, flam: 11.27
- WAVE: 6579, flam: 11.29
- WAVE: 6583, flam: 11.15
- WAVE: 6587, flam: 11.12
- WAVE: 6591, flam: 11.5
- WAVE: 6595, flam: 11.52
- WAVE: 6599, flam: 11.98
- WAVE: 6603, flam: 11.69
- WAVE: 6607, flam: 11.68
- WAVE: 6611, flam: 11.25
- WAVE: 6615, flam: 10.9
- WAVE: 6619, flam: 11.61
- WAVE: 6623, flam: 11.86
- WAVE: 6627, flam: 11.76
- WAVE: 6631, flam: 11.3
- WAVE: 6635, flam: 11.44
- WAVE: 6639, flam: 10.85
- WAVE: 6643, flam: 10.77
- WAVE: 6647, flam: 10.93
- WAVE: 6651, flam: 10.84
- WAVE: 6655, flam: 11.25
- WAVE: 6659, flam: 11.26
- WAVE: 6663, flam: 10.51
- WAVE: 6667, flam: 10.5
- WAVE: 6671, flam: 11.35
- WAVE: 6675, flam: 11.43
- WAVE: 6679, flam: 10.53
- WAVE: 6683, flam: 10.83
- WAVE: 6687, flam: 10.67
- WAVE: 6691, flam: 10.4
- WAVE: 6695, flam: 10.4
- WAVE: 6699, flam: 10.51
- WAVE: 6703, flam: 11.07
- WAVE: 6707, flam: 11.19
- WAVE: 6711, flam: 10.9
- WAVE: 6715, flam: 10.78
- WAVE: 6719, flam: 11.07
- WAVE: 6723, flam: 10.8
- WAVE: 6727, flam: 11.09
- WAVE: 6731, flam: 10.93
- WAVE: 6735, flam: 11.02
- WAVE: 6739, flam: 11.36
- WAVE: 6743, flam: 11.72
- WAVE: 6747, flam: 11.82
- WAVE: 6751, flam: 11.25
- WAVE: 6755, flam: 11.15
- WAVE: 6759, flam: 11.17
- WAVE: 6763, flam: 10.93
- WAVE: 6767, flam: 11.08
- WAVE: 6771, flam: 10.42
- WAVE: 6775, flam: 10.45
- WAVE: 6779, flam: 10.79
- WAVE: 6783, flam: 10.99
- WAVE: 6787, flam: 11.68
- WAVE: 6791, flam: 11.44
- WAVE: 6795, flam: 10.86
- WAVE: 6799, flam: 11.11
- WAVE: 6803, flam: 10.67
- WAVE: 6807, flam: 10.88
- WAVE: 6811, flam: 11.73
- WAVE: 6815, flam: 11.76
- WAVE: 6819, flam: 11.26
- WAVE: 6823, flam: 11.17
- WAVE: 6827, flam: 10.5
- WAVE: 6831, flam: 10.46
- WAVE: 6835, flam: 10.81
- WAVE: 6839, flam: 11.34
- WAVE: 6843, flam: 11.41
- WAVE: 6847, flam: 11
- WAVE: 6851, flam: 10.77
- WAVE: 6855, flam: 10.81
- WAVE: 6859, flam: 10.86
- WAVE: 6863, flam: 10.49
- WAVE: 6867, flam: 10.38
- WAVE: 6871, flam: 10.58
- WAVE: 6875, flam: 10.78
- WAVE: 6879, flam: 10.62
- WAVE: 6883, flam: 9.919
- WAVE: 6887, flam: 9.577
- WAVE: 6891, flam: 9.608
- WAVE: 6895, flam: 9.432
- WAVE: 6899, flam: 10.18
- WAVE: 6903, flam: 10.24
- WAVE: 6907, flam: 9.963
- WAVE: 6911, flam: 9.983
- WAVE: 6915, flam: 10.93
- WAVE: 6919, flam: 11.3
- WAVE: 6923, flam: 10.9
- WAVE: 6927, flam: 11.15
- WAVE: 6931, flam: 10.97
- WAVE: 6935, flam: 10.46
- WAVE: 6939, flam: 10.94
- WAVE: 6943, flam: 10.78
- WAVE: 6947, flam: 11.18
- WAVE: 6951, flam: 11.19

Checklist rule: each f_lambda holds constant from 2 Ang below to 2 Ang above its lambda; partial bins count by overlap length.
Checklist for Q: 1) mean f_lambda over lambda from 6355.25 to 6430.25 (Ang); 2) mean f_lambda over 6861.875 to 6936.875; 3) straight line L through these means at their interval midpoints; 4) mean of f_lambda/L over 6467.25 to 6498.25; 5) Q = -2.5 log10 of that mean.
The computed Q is 0.12 mag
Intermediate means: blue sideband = 10.8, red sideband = 10.4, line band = 9.6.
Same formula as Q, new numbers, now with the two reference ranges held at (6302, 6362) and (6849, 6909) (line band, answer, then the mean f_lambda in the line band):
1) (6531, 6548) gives -0.054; 11.2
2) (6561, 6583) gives -0.095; 11.6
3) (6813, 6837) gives -0.067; 11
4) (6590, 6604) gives -0.109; 11.7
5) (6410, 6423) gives 0.022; 10.5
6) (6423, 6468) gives 0.018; 10.6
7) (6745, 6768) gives -0.084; 11.2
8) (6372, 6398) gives -0.017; 11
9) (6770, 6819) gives -0.073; 11.1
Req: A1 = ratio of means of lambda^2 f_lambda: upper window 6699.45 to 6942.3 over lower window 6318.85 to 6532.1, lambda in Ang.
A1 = 1.16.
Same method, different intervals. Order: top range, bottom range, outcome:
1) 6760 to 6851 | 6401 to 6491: 1.20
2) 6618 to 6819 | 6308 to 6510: 1.15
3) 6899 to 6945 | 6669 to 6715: 1.05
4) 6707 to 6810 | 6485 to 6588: 1.09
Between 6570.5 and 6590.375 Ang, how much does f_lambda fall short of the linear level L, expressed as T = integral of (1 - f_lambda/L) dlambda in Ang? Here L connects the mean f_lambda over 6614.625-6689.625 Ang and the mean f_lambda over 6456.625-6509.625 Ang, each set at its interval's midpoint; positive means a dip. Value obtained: -1.2 Ang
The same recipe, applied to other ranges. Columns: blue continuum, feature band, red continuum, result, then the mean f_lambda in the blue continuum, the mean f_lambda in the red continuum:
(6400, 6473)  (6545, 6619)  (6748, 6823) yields -4.1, 10.5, 11.1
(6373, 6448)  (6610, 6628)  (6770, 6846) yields -0.9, 10.8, 11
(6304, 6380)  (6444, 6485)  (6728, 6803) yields 3.7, 10.9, 11.1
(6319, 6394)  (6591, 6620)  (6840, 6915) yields -2.3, 10.9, 10.4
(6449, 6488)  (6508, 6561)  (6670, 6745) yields -4.0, 9.82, 10.9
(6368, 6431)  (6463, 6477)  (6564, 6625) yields 1.9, 10.8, 11.5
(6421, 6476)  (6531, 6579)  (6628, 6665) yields -2.4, 10.4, 11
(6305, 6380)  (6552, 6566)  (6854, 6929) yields -0.7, 10.9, 10.4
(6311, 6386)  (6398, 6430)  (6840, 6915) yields 0.5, 10.9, 10.4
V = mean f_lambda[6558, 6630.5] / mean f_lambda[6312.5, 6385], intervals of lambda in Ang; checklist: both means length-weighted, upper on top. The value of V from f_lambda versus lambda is 1.1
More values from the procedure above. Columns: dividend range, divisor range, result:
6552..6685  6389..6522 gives 1.08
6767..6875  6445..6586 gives 1.03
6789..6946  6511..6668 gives 0.96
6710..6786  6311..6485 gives 1.04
